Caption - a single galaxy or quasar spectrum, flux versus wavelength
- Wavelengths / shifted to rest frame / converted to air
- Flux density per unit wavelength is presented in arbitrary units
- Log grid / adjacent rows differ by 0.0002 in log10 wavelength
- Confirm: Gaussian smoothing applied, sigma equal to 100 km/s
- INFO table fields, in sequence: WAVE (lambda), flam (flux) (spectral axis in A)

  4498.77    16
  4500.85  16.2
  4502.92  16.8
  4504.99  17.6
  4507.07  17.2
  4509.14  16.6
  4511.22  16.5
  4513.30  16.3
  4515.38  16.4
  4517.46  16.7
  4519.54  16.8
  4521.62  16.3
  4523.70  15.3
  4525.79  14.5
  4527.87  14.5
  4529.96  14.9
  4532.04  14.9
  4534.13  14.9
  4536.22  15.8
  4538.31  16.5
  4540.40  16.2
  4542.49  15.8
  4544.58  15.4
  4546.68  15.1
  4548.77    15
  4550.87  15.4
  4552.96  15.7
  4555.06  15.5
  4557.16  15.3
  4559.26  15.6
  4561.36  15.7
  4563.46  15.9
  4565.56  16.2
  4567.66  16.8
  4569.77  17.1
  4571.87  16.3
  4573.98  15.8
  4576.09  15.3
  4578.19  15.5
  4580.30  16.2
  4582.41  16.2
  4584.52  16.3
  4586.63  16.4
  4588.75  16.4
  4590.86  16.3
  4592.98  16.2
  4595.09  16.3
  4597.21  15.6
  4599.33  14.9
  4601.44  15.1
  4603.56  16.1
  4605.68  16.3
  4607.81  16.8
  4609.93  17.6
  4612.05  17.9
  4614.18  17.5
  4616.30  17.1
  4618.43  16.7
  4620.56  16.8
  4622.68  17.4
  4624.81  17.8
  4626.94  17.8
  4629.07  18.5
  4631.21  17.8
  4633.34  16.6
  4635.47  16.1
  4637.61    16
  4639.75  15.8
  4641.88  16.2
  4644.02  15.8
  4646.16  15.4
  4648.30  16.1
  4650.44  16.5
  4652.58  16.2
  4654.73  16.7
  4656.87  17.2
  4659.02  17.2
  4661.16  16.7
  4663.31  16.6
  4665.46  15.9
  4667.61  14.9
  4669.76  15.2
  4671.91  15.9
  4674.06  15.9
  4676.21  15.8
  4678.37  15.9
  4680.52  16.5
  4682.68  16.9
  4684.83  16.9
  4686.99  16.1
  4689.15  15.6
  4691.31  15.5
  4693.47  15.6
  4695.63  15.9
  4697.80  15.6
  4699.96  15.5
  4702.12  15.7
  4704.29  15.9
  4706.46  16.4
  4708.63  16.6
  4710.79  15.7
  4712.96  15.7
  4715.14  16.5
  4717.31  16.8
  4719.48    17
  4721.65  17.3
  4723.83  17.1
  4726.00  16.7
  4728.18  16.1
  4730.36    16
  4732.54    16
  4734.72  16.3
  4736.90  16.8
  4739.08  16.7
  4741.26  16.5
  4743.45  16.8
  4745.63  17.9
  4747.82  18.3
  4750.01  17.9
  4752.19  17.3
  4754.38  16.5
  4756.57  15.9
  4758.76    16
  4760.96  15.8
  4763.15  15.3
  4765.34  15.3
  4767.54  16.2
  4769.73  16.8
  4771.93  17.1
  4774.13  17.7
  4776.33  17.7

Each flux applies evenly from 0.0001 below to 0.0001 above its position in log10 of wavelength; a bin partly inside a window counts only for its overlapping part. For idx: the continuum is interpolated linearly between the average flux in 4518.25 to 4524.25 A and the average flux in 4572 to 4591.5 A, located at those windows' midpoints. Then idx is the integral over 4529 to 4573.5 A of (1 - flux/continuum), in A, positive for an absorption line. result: 1.2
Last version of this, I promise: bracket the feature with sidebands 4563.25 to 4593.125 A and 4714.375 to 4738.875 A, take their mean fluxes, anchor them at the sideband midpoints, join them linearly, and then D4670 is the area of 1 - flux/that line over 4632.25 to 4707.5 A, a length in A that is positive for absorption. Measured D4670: 1.71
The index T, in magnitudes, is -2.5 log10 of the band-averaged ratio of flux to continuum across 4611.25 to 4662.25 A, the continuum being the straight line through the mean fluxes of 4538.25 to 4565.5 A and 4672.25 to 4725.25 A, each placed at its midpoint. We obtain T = -0.06 mag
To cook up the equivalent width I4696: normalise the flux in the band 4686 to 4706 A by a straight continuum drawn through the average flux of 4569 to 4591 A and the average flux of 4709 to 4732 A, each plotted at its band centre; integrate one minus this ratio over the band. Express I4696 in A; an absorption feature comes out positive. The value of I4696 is 0.8 A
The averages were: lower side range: 16.1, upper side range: 16.5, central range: 15.7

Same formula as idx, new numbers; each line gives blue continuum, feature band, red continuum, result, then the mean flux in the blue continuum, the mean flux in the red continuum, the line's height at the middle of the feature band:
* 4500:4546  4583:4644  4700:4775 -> -1.56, 16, 16.5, 16.2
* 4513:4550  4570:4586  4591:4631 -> 0.29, 15.6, 16.8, 16.3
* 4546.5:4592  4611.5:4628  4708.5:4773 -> -1.28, 15.9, 16.6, 16.1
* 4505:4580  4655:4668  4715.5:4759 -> -0.06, 15.8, 16.8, 16.4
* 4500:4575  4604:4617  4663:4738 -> -0.92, 15.9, 16.1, 16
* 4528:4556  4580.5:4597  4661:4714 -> -0.70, 15.4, 15.9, 15.6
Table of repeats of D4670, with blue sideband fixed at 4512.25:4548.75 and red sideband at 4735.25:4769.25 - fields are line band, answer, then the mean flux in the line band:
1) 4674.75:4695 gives 0.30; 16.1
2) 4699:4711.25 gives 0.32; 16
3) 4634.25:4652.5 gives 0.15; 16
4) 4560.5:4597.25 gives -0.69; 16.2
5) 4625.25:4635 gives -0.91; 17.6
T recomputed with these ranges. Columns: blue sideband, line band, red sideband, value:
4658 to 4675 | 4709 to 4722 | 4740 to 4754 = 0.026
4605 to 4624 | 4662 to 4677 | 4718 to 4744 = 0.076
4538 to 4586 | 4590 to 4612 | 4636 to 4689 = -0.015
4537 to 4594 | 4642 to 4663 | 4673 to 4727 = -0.021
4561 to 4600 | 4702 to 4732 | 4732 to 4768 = 0.005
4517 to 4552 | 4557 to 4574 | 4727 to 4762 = -0.031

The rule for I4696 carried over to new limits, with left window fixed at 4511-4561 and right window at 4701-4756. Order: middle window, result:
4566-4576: -0.35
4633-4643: 0.04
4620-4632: -1.20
